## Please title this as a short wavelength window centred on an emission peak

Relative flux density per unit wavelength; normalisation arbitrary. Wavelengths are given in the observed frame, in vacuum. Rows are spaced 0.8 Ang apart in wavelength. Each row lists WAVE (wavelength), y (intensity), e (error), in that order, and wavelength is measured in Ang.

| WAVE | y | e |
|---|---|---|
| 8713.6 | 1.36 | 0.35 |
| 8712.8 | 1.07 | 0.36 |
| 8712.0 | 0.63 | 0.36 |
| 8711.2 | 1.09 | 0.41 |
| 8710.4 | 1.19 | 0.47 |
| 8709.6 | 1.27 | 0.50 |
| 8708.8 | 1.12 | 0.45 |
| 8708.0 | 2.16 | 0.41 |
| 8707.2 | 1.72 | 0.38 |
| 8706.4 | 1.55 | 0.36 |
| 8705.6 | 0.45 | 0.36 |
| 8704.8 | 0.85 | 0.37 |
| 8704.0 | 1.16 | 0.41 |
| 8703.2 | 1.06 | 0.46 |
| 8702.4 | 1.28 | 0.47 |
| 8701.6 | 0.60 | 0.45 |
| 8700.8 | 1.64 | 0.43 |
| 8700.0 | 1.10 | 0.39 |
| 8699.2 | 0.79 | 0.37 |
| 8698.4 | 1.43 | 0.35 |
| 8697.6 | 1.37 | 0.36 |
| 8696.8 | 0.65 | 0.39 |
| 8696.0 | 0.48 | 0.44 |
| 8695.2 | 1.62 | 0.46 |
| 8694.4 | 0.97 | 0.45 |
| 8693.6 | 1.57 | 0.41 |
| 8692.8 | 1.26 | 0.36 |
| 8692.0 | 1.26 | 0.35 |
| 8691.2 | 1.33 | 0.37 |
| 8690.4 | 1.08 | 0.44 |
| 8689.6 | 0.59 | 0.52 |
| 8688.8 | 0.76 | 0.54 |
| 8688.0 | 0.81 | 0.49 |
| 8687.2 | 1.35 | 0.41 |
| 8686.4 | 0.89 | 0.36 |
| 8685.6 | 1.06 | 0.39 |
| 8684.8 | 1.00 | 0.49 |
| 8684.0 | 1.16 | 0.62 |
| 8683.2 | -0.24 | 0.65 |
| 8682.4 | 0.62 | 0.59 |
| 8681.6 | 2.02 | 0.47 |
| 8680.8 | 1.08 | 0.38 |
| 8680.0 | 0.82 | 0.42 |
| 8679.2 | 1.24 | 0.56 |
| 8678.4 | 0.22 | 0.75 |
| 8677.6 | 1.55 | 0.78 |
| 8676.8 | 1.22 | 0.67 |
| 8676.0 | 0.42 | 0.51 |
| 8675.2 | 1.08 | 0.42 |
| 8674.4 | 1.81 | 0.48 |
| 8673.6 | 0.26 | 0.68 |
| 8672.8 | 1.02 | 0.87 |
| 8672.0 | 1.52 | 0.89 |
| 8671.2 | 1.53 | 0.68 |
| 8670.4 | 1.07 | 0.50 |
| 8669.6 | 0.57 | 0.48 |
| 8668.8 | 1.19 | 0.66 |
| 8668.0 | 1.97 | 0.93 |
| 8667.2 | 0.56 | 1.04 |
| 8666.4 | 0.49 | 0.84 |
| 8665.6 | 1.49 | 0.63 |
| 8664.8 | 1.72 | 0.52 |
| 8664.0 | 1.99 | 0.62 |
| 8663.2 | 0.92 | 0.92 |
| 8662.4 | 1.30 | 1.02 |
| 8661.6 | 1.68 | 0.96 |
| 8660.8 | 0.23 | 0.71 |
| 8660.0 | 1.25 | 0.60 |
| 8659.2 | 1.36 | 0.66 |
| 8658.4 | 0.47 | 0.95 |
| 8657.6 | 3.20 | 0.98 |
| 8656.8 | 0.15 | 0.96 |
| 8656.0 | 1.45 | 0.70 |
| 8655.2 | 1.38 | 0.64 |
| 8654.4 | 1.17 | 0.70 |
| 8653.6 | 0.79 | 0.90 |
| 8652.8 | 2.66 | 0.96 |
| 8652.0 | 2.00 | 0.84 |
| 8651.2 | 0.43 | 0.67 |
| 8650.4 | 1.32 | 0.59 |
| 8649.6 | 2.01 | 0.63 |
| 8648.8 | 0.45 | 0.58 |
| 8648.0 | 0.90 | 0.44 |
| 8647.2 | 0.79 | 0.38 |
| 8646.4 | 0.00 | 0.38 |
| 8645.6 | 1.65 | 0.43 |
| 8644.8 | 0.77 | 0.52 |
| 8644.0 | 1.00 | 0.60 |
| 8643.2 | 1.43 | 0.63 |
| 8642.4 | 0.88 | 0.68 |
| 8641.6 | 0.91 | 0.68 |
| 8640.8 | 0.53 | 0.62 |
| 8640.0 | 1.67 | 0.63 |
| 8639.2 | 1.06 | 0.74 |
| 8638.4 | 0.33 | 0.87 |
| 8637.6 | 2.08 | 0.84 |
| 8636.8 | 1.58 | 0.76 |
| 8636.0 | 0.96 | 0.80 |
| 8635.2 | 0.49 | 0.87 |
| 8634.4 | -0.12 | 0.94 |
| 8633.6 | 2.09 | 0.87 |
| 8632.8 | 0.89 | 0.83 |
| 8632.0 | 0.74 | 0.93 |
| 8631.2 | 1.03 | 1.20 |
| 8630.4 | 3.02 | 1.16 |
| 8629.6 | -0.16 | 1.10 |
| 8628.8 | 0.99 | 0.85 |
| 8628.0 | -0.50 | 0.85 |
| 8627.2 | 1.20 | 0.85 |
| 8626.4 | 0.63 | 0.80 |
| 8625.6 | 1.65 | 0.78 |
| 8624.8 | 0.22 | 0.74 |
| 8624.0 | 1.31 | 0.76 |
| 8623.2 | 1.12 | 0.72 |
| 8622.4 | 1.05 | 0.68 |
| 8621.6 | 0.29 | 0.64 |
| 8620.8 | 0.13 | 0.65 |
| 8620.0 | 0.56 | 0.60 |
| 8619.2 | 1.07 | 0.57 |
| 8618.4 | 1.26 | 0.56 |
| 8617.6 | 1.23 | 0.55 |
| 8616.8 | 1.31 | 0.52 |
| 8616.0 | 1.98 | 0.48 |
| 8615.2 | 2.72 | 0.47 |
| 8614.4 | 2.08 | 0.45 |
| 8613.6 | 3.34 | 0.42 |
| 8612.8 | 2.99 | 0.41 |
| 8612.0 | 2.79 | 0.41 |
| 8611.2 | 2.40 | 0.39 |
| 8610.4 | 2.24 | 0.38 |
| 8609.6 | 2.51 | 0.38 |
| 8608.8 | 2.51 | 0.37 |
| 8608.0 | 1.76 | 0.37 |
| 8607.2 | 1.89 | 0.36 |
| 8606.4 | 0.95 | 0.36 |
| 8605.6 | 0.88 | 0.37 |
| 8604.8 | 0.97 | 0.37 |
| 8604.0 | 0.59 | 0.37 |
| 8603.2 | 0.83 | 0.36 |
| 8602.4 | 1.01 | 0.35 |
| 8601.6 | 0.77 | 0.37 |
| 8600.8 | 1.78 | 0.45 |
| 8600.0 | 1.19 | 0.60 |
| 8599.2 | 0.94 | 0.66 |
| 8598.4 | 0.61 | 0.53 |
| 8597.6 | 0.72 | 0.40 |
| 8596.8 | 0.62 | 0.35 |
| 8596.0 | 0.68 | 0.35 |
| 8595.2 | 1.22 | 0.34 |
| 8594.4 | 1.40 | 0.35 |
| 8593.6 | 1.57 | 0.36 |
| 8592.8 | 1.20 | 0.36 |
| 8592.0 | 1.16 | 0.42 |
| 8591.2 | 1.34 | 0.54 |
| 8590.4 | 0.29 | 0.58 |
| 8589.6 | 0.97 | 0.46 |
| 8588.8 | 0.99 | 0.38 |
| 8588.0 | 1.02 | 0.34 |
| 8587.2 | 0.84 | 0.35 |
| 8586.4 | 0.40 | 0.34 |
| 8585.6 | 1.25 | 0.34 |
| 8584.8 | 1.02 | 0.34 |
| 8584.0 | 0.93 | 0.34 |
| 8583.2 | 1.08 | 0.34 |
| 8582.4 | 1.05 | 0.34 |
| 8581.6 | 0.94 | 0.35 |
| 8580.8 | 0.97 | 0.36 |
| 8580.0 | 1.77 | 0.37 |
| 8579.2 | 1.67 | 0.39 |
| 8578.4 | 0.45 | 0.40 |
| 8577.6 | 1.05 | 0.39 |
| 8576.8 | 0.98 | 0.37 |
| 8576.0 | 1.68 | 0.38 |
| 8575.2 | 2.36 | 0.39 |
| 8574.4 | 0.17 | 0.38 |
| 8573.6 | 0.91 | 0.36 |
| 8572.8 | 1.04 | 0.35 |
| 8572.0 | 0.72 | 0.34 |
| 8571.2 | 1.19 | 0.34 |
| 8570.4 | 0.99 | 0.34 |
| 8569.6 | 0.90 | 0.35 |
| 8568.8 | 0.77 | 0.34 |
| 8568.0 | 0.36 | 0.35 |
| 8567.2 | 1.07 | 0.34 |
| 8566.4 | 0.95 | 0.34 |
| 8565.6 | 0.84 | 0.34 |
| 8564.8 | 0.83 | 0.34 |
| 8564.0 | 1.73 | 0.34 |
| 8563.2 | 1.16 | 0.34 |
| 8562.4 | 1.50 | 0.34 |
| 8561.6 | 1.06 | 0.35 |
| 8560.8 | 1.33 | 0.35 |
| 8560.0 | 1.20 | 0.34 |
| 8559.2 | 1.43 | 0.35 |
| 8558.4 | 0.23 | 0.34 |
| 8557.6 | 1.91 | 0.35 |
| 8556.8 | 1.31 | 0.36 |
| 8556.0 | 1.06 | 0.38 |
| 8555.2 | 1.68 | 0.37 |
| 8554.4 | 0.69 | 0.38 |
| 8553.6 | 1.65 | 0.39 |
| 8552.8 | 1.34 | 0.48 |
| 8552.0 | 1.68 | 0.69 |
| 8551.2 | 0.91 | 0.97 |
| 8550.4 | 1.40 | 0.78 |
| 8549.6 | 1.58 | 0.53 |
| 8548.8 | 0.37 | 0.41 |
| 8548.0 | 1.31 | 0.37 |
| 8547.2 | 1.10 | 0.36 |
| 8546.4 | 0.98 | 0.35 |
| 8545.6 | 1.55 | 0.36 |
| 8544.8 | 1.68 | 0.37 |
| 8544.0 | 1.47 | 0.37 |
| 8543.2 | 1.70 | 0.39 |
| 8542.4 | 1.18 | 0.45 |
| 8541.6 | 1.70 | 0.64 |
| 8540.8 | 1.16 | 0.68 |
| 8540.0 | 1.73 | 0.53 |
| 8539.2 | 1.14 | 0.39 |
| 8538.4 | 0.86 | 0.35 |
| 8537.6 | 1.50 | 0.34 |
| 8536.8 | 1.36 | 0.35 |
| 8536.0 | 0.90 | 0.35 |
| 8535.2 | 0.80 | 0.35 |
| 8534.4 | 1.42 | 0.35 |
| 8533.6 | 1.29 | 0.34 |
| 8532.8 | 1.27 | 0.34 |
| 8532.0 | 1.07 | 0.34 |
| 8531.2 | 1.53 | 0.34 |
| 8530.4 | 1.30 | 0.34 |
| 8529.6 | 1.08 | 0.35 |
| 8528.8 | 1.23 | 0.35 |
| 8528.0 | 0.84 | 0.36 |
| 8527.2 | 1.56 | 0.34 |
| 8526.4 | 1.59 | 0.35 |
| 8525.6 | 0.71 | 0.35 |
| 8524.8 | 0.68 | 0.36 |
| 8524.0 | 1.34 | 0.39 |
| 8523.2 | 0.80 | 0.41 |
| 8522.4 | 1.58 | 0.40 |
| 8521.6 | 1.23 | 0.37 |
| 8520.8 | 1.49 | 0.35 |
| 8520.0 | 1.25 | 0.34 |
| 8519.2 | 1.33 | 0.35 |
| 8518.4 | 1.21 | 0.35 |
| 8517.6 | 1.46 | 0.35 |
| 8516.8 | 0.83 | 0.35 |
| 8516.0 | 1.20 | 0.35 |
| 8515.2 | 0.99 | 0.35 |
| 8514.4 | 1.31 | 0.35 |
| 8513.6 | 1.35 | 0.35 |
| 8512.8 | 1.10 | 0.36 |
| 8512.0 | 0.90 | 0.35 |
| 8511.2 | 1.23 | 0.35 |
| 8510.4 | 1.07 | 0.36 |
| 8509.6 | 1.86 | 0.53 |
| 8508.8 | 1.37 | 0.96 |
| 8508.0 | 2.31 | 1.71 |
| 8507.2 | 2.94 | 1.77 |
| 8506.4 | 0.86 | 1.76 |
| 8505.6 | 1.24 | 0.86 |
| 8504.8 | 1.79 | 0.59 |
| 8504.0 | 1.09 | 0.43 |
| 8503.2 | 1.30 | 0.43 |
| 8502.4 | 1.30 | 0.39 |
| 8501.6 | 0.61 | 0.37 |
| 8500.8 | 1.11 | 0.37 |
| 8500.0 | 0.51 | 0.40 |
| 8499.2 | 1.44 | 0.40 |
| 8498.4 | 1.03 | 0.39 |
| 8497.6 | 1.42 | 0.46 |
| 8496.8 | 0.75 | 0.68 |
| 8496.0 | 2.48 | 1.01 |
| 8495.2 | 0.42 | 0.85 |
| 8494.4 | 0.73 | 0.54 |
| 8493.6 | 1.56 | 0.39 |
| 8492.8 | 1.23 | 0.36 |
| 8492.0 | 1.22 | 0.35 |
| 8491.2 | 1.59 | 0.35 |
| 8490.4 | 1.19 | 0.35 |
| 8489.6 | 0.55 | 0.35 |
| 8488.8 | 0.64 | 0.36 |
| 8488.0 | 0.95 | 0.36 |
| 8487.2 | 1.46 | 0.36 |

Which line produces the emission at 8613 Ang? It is H-gamma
